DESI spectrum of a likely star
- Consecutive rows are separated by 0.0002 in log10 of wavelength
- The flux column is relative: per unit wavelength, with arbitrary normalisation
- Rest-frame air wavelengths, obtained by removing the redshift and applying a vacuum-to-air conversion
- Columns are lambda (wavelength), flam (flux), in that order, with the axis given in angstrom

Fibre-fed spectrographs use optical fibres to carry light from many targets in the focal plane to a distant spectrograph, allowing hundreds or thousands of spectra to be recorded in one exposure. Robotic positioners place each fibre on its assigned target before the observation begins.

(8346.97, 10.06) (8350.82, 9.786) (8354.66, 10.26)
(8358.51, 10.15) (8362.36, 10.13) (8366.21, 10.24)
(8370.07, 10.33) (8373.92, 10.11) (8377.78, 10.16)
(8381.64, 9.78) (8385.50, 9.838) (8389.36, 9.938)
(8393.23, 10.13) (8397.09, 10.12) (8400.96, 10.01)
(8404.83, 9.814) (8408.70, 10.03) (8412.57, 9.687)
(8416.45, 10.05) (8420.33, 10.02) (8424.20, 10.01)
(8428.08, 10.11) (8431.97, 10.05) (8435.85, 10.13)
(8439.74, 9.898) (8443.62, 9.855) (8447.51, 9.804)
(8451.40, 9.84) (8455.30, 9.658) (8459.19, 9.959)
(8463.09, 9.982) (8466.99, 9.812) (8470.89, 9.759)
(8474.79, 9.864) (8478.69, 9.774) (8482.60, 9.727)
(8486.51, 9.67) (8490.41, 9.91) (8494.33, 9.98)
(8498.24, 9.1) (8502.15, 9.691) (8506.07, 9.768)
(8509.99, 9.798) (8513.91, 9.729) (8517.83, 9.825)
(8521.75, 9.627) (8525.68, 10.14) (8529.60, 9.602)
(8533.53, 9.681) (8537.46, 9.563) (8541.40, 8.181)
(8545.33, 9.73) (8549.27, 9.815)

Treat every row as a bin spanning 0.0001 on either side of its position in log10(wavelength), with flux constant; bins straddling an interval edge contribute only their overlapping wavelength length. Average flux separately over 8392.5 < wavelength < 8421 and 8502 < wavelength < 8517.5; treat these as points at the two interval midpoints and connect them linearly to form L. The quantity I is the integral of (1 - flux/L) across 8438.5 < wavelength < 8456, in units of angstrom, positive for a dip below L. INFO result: 0.1 angstrom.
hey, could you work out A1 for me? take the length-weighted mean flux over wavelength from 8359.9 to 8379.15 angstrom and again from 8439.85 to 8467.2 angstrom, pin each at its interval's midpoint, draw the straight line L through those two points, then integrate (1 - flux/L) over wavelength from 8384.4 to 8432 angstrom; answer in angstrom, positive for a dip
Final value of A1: 0.23 angstrom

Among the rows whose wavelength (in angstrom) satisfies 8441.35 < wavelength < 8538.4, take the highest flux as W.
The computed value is 10.14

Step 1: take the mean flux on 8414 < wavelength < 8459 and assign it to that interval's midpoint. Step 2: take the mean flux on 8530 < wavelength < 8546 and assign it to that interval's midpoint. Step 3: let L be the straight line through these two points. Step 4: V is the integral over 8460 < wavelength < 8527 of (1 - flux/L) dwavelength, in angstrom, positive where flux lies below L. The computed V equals -1.4 angstrom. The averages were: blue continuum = 9.94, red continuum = 9.28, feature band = 9.77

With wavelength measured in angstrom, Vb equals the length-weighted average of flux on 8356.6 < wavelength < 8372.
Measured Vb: 10.2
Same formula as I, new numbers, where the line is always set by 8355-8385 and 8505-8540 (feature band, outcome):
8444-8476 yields 0.2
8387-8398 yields 0.0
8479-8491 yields 0.1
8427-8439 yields -0.1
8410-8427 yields 0.1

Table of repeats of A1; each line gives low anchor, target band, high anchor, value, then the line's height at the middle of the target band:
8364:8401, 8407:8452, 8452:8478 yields -0.11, 9.94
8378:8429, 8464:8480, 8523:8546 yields -0.17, 9.71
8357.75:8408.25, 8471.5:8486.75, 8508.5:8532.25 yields 0.15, 9.87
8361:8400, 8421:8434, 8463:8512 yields -0.16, 9.93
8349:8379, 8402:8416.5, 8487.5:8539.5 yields 0.20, 10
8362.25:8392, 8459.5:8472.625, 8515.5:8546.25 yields -0.14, 9.76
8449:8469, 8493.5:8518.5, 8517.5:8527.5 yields 0.46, 9.86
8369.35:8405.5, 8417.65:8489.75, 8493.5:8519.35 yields -0.38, 9.83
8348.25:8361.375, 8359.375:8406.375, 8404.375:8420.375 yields -0.28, 9.99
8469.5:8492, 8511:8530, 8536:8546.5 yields -0.96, 9.33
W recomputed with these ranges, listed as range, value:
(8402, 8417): 10.05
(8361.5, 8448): 10.33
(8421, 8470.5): 10.13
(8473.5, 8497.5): 9.98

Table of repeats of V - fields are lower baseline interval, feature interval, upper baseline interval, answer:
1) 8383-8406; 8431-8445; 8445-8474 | -0.15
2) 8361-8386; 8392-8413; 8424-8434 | 0.21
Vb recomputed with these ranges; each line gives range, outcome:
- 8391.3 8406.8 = 10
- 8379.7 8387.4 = 9.81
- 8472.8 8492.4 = 9.79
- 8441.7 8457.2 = 9.79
